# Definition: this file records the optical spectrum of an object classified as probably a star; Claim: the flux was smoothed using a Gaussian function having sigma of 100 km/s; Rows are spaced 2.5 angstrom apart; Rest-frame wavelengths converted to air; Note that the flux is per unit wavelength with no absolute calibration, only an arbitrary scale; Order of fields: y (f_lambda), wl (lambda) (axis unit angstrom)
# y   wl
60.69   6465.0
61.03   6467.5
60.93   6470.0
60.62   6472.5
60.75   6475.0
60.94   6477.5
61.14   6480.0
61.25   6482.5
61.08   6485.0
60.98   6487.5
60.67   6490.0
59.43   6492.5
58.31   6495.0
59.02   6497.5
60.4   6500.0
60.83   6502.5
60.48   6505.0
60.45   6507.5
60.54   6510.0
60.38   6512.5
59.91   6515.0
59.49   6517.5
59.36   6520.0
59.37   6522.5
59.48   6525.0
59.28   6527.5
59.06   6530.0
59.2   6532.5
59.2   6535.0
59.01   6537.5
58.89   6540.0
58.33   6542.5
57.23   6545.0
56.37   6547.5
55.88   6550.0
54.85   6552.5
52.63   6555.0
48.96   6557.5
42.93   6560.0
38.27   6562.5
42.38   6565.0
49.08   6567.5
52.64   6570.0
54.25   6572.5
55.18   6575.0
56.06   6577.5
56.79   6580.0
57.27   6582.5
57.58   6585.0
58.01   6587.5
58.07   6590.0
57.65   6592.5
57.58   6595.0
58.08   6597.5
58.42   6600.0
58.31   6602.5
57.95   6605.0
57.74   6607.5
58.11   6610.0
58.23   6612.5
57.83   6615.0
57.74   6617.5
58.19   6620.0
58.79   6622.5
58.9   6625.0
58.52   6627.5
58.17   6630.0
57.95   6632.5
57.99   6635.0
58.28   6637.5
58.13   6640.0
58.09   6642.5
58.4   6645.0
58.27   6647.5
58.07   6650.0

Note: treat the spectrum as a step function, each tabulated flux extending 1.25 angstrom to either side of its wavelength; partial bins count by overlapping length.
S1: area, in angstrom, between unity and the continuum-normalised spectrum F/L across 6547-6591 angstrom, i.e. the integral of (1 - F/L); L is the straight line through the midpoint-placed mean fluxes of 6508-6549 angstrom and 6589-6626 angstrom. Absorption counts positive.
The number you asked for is 4.54 angstrom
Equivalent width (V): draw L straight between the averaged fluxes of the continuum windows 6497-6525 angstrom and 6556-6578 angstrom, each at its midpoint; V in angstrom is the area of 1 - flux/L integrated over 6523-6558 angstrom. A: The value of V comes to -2.1 angstrom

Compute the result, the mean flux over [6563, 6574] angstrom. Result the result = 48.9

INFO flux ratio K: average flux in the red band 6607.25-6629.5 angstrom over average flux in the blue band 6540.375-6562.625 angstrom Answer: 1.11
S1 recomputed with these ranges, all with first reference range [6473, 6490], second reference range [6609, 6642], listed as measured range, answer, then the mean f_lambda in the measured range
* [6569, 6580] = 0.8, 54.8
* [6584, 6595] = 0.2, 57.8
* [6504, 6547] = 0.6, 59.3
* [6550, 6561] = 1.6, 50.7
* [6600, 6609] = 0.1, 58.1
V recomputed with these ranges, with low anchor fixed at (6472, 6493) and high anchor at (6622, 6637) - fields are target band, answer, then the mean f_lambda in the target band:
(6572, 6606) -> 1.01 angstrom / 57.3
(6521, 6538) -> 0.22 angstrom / 59.2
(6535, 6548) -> 0.36 angstrom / 58.2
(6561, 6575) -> 2.70 angstrom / 47.9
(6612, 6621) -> 0.09 angstrom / 58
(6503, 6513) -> -0.02 angstrom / 60.5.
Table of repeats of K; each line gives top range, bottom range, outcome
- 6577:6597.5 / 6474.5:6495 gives 0.95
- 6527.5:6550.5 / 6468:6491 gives 0.96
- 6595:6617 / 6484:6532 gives 0.97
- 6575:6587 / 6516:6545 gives 0.96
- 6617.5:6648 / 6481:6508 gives 0.97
